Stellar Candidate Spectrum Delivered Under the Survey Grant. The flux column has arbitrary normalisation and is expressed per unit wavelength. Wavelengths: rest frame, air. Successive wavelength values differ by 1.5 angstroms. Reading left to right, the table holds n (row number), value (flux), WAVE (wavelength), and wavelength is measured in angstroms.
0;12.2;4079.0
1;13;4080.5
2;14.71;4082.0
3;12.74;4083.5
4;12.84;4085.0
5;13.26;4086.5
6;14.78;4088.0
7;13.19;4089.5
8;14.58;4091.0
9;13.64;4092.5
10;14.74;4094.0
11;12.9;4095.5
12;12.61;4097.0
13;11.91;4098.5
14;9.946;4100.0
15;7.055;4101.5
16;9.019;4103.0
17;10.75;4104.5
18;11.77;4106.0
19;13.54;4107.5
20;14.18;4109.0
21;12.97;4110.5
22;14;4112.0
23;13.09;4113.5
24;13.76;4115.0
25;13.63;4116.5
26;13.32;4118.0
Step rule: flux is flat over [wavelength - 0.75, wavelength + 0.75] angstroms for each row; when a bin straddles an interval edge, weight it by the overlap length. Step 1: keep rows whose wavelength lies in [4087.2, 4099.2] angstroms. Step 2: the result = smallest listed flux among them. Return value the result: 11.91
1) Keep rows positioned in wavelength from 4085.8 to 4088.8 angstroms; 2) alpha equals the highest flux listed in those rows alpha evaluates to 14.78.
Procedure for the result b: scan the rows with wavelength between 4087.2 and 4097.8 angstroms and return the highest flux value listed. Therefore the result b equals 14.78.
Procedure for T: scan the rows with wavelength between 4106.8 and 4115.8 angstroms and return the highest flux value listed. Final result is 14.18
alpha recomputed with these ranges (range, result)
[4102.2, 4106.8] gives 11.77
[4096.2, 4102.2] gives 12.61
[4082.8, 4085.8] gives 12.84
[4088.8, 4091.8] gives 14.58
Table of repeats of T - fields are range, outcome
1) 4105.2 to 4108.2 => 13.54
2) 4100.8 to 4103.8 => 9.019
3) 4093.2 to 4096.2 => 14.74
